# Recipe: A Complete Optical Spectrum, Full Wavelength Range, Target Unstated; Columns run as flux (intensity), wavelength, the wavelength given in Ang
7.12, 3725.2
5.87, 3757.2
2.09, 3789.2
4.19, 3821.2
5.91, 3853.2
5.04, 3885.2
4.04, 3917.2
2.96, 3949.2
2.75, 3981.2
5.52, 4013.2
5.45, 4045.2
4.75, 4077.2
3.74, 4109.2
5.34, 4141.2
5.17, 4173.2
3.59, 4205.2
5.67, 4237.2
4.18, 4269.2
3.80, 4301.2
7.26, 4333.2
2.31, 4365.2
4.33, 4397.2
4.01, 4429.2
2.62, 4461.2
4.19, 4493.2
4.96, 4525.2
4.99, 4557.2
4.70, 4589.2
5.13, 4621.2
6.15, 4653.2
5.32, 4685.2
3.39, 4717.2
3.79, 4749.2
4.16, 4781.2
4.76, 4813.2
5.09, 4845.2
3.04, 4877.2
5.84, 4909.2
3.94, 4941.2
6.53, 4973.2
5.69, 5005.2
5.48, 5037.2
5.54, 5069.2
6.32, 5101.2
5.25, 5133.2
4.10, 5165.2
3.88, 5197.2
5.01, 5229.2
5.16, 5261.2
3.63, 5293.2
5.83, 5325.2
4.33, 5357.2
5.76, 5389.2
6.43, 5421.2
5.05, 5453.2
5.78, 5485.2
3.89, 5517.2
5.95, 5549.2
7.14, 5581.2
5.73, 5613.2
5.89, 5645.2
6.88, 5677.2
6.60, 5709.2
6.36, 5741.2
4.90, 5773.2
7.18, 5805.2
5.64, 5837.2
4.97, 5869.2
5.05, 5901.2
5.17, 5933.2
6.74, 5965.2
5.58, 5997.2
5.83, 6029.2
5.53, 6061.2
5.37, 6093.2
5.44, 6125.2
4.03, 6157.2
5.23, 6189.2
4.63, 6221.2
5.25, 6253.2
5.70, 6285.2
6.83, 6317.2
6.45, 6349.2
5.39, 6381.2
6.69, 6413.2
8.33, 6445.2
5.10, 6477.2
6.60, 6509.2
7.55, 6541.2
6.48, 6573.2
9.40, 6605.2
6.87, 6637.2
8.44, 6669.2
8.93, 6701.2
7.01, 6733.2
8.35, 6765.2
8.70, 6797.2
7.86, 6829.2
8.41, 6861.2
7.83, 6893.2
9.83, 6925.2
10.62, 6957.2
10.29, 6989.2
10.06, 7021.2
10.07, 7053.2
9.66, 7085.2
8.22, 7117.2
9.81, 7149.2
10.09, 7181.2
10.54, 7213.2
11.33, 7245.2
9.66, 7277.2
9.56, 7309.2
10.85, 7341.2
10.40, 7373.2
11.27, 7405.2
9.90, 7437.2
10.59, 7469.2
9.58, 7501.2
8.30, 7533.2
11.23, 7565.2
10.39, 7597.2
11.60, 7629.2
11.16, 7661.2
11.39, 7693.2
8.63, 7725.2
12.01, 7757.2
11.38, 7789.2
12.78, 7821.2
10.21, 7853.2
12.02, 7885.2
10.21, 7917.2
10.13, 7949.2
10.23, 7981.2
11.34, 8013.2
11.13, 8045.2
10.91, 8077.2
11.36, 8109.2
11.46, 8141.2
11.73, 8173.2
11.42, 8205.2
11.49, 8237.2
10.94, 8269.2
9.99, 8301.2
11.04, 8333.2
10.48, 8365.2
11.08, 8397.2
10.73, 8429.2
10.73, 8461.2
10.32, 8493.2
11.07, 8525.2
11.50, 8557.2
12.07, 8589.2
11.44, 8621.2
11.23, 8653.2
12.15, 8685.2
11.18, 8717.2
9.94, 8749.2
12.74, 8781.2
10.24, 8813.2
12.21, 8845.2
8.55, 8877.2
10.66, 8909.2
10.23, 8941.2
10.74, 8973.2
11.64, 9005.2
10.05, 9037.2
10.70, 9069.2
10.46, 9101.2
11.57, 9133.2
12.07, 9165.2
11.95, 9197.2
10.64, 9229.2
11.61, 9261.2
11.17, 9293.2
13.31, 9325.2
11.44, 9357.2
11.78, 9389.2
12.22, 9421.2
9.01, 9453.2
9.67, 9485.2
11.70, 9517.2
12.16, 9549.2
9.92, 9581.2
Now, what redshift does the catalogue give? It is 0.732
